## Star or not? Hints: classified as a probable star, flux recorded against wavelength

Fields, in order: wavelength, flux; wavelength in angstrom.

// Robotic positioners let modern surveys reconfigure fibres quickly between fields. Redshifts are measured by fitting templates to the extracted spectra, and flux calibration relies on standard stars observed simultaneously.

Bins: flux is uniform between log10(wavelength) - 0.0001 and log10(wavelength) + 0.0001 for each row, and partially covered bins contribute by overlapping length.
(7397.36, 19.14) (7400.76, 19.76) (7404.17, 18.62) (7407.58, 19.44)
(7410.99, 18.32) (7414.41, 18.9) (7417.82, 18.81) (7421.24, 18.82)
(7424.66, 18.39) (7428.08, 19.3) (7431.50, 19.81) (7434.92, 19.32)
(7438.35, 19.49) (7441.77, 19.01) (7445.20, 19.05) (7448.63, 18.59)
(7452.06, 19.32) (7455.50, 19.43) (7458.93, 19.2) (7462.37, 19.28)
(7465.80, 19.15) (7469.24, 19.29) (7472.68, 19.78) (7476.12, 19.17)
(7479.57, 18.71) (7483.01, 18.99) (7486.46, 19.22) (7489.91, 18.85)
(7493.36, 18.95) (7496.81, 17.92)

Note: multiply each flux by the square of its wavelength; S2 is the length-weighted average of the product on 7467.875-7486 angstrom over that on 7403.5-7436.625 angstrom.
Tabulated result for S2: 1.03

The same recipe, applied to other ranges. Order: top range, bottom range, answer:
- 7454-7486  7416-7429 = 1.04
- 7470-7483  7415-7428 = 1.04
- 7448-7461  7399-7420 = 1.02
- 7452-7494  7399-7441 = 1.02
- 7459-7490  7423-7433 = 1.01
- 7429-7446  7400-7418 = 1.03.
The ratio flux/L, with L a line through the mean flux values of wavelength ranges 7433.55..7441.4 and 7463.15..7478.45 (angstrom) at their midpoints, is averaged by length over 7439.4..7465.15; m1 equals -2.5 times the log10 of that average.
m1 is 0.011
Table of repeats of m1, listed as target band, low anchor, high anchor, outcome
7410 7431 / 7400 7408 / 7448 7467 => 0.021 mag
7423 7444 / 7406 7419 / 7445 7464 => -0.012 mag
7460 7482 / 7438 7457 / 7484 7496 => -0.012 mag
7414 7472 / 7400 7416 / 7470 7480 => -0.001 mag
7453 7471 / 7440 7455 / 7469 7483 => -0.009 mag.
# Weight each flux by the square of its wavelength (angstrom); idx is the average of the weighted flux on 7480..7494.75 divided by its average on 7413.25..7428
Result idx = 1.03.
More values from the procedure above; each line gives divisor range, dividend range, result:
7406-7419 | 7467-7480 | 1.04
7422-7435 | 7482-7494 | 1.01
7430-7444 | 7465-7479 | 1.00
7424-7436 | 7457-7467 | 1.01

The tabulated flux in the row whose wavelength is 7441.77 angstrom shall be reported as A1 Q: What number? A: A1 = 19.01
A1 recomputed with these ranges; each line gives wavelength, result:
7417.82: 18.81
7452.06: 19.32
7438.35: 19.49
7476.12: 19.17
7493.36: 18.95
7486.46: 19.22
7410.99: 18.32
